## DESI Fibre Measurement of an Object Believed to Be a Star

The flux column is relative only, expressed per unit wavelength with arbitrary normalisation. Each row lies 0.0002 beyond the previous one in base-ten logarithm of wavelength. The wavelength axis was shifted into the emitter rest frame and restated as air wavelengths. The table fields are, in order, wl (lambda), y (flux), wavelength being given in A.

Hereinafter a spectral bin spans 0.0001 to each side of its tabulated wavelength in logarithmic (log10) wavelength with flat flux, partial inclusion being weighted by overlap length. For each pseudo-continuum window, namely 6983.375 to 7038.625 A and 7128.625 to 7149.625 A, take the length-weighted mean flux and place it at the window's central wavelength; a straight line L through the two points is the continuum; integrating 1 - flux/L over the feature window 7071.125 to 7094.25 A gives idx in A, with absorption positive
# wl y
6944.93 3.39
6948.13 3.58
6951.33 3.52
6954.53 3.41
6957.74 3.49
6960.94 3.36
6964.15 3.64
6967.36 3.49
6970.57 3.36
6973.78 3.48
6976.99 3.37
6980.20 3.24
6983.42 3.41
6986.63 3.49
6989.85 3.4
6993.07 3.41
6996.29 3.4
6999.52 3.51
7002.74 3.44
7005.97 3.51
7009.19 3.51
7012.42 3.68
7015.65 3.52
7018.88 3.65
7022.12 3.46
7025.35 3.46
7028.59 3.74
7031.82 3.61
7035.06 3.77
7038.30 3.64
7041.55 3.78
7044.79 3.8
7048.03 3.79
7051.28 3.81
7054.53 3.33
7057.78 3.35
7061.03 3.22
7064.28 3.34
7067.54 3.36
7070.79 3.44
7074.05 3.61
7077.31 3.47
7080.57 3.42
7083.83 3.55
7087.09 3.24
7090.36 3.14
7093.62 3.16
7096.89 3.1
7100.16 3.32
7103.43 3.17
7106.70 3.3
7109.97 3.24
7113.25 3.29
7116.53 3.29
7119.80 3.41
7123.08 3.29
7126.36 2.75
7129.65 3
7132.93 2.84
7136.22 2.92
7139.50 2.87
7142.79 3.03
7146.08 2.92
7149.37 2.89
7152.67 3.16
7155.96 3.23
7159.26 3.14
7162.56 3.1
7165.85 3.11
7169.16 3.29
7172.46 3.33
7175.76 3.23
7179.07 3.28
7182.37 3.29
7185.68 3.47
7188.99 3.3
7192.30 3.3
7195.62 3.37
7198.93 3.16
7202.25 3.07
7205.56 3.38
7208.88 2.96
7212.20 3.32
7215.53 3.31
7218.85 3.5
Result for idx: -1.4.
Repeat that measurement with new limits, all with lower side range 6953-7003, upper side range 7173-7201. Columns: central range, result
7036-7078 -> -1.96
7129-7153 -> 2.79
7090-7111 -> 0.91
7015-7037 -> -1.33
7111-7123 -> 0.08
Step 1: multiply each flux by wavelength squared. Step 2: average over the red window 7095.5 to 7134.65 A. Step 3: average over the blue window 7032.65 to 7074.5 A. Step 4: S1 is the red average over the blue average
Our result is 0.9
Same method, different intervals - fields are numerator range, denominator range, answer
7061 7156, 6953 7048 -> 0.94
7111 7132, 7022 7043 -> 0.89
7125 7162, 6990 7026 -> 0.89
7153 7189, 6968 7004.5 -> 1.00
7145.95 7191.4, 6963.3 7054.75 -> 0.95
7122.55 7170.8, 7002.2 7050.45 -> 0.86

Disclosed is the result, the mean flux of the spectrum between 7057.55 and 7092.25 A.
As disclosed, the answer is 3.38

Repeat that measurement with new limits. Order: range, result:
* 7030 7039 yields 3.68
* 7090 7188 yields 3.15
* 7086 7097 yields 3.16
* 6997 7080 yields 3.55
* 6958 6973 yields 3.47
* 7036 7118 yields 3.41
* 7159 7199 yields 3.27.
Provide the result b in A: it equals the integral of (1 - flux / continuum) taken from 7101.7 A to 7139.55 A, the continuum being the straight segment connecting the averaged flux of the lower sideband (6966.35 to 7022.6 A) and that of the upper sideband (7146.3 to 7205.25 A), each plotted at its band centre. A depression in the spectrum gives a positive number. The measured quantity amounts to 1.9 A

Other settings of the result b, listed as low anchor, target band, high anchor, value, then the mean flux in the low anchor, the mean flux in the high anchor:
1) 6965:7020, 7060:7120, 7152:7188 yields 0.4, 3.46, 3.24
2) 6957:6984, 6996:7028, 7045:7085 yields -0.7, 3.43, 3.48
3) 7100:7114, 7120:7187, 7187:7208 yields 3.0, 3.26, 3.26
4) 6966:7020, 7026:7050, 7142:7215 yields -2.3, 3.46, 3.2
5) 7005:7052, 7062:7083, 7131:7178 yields 0.1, 3.65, 3.08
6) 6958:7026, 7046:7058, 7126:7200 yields -0.9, 3.47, 3.14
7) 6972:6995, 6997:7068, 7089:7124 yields -4.7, 3.4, 3.25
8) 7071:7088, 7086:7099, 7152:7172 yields 1.0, 3.47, 3.18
